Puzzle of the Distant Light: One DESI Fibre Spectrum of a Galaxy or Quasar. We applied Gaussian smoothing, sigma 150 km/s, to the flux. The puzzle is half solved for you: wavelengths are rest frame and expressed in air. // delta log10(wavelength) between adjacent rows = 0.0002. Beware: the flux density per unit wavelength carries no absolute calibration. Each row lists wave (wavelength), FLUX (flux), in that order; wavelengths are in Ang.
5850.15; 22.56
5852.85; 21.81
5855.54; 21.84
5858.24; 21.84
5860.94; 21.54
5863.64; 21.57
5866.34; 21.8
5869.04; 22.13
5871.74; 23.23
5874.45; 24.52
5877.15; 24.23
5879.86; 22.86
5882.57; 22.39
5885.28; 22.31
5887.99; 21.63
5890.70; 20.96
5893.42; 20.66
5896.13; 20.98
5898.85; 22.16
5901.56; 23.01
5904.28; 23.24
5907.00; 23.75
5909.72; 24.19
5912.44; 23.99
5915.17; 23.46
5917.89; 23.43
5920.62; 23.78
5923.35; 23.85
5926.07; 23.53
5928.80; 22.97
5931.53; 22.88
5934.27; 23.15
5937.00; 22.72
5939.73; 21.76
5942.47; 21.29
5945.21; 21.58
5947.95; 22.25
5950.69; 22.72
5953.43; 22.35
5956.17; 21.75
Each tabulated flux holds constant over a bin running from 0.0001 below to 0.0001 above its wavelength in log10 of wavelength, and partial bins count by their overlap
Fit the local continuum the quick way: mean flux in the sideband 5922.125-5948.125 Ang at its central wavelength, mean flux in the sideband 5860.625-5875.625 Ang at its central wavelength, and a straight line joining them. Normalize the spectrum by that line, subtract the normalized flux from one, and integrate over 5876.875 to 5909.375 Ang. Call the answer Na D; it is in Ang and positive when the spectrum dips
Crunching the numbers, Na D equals 0.3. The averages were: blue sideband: 22.5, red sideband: 22.6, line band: 22.3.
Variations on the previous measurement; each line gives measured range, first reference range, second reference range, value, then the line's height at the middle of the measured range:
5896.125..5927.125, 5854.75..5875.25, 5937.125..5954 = -1.8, 22.1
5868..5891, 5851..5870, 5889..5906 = -1.0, 21.8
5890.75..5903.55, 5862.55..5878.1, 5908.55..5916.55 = 1.0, 23.5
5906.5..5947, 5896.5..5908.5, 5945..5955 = -0.9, 22.6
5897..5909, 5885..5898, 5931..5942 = -0.8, 21.6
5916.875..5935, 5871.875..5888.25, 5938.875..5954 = -0.9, 22.3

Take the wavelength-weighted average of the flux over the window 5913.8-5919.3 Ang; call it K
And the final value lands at 23.4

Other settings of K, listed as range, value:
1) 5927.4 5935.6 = 23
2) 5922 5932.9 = 23.3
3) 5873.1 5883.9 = 23.5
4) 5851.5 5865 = 21.7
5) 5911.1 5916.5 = 23.7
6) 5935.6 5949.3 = 21.9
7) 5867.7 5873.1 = 22.7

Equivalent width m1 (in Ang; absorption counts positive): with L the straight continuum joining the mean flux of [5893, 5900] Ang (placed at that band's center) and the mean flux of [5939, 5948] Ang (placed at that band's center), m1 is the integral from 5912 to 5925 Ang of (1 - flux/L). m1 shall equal -1.3 Ang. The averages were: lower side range 21.3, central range 23.7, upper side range 21.6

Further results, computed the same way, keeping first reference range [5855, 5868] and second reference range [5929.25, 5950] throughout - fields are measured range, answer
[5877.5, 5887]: -0.3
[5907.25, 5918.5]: -0.9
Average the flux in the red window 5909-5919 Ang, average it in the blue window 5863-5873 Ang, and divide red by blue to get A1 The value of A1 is 1.07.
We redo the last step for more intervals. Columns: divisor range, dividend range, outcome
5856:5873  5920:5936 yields 1.06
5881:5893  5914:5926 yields 1.09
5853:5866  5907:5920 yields 1.09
